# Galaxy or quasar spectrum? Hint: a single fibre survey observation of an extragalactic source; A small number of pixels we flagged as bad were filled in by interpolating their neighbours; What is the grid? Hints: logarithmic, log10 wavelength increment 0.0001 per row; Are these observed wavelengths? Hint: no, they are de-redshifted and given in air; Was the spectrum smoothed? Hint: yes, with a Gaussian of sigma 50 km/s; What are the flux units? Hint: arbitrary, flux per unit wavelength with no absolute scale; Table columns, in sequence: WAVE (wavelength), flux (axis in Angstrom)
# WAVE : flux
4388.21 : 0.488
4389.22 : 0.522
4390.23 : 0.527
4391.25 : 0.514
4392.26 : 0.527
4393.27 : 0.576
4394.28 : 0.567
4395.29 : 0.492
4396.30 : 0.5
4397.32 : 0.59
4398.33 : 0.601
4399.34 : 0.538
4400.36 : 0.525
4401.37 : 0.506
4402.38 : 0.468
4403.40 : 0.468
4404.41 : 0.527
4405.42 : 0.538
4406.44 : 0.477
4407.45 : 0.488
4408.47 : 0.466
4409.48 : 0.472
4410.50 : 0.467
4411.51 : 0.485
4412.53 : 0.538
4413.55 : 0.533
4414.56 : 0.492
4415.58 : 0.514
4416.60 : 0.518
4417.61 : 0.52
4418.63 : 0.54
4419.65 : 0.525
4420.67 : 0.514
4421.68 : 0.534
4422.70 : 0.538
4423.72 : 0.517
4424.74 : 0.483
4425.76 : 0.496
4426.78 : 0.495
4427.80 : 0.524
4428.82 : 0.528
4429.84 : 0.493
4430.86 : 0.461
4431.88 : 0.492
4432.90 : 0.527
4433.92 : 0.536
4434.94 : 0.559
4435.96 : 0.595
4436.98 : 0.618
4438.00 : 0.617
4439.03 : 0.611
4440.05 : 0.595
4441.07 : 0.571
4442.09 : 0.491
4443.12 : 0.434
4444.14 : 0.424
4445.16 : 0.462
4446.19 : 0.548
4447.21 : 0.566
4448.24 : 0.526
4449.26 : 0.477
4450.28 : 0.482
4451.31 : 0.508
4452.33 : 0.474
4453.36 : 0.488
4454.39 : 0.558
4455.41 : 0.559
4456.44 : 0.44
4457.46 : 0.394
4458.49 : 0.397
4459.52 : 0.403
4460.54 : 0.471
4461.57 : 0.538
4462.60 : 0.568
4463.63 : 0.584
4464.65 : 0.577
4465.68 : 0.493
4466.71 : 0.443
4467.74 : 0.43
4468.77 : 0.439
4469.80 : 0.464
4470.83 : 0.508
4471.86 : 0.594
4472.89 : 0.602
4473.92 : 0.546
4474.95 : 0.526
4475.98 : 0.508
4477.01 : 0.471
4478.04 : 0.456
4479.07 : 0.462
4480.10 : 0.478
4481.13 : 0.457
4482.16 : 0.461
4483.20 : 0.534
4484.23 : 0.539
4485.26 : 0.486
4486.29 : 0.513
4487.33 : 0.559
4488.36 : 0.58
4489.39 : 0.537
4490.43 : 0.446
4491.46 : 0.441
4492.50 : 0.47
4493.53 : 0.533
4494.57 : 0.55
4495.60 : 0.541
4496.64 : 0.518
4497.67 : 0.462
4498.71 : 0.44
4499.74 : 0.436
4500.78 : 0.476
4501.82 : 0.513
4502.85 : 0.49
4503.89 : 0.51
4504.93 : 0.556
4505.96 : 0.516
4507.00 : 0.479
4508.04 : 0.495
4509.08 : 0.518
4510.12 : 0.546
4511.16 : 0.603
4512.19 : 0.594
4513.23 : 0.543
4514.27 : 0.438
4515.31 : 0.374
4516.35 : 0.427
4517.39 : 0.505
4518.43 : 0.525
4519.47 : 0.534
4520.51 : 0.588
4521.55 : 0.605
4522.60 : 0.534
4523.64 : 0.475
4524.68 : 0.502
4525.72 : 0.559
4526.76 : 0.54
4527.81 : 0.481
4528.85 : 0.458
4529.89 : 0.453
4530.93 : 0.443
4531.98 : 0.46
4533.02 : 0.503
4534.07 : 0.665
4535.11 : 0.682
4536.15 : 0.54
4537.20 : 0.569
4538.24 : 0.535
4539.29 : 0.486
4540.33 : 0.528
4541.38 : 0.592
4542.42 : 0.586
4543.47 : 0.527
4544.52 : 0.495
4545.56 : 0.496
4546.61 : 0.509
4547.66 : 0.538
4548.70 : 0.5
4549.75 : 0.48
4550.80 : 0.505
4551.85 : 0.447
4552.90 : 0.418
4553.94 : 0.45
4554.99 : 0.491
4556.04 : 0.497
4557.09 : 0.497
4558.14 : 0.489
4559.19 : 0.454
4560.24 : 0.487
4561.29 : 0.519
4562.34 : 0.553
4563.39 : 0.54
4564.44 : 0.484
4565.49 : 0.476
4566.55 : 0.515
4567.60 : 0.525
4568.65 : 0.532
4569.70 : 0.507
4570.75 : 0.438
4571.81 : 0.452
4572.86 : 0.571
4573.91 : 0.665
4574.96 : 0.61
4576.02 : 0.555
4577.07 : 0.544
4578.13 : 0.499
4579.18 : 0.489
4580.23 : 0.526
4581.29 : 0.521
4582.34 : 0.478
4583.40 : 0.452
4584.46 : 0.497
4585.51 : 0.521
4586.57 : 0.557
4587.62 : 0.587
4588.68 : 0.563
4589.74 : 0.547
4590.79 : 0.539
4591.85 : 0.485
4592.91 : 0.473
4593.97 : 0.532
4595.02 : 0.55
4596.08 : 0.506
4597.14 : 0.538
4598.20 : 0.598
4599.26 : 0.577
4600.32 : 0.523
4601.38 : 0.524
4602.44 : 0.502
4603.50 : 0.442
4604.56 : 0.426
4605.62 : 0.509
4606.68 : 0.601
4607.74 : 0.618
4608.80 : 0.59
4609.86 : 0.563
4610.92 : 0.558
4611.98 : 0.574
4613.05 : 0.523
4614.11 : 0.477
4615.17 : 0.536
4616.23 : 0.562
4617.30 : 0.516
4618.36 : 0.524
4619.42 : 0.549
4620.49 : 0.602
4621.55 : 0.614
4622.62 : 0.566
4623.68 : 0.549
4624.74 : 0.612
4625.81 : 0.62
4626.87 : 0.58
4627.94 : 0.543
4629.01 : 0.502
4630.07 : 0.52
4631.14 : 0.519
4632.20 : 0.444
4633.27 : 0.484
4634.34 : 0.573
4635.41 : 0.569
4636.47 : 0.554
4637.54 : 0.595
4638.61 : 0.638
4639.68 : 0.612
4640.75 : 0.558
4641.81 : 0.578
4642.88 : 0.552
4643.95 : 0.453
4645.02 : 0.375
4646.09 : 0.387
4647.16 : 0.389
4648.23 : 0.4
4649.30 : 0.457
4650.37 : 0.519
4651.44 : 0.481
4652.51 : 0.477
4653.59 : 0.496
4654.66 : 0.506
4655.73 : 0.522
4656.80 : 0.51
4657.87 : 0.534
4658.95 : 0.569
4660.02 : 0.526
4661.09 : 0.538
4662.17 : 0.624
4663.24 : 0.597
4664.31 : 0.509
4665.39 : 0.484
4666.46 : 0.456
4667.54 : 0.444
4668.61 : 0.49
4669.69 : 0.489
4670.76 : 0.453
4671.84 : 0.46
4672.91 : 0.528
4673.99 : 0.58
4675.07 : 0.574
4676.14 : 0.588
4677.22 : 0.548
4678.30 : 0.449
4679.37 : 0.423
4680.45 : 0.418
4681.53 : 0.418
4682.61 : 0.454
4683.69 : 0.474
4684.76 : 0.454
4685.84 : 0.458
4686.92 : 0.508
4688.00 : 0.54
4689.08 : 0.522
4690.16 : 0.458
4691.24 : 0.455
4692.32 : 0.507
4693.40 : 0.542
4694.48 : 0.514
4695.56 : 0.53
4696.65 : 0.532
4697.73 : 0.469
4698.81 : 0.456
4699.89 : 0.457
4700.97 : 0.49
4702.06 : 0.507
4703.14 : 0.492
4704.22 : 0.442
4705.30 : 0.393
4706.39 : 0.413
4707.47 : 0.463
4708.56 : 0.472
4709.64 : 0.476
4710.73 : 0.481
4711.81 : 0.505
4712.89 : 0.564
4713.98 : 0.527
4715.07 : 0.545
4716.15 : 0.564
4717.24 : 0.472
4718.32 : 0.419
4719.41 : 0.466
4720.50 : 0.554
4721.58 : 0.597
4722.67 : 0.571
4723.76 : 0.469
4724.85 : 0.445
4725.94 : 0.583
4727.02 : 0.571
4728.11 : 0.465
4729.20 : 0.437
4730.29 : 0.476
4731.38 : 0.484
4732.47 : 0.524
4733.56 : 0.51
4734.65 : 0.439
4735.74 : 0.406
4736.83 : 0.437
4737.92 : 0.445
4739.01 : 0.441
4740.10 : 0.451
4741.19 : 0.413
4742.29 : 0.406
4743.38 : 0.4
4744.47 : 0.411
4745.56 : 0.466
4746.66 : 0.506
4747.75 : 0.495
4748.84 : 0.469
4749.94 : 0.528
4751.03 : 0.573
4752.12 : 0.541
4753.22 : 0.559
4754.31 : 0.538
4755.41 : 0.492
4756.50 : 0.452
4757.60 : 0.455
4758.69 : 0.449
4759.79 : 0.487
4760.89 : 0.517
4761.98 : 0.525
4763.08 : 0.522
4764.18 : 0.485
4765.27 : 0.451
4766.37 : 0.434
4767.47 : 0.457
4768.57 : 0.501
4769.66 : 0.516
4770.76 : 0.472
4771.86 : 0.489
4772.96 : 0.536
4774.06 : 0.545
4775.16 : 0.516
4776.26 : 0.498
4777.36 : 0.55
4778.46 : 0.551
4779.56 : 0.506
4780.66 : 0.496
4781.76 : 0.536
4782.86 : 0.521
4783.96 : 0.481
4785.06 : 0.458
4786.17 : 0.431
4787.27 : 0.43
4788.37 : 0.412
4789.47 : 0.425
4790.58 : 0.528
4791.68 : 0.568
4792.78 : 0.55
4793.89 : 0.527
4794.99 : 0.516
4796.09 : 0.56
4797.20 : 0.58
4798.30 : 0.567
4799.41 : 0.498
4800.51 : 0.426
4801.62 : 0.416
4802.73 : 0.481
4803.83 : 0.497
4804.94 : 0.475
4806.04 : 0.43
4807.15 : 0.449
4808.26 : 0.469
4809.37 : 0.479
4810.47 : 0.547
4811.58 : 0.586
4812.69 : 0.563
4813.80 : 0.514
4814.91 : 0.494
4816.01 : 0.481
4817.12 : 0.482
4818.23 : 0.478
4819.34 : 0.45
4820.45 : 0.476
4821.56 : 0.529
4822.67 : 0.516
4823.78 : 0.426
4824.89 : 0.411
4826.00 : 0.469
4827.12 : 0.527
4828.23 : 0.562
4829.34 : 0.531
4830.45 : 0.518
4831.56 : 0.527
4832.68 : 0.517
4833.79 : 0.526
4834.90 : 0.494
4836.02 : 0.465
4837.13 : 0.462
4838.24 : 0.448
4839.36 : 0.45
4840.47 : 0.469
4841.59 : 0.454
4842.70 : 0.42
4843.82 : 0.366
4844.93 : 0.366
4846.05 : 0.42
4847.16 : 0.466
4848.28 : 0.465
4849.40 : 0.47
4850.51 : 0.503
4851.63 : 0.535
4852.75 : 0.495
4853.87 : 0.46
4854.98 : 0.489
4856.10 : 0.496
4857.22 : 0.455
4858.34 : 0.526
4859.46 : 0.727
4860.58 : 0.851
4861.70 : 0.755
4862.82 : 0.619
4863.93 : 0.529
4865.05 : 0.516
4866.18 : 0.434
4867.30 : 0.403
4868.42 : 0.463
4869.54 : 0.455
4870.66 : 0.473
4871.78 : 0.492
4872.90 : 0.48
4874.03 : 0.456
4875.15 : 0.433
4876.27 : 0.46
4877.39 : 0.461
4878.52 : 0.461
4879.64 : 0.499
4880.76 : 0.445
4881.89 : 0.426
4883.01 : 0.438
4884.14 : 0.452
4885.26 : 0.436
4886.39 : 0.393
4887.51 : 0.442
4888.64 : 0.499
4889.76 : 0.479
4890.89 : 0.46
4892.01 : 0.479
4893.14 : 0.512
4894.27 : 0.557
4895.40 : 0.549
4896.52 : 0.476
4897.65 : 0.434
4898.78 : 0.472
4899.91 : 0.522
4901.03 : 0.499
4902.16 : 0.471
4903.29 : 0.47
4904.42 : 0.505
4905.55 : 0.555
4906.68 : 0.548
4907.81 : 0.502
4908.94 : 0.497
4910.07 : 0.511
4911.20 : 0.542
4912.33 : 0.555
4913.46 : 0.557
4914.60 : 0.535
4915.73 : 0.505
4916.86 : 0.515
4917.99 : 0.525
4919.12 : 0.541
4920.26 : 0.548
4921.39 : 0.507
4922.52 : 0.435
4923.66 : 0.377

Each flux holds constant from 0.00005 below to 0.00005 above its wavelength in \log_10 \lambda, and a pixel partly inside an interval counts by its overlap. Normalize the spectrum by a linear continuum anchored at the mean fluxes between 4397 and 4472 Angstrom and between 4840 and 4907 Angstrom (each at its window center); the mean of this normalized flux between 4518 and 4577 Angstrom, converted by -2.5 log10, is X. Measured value -0.03 mag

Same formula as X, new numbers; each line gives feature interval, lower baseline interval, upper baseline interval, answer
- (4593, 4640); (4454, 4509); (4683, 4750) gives -0.120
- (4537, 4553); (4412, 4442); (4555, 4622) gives 0.031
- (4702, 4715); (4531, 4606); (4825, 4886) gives 0.056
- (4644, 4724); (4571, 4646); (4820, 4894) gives 0.065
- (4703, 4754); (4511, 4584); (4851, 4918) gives 0.052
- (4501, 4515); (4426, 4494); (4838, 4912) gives -0.029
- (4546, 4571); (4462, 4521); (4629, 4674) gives 0.029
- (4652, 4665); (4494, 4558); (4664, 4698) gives -0.082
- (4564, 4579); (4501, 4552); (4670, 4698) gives -0.028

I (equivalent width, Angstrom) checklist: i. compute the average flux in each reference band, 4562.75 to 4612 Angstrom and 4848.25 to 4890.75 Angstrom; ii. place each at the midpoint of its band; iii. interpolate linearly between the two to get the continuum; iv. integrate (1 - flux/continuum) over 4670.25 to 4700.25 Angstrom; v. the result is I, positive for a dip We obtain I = 1.5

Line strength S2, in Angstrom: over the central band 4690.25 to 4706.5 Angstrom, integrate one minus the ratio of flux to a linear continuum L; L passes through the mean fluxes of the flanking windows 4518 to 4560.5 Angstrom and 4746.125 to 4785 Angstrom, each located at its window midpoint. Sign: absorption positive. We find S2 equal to 0.8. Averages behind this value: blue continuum 0.515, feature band 0.481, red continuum 0.504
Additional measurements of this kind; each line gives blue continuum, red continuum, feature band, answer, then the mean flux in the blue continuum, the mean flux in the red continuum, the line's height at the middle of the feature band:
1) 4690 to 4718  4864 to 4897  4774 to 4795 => -0.9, 0.489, 0.467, 0.479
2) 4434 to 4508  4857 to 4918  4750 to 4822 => 0.8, 0.507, 0.504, 0.505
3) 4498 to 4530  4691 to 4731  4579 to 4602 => -1.1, 0.507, 0.495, 0.503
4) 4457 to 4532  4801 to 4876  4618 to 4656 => -2.1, 0.502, 0.494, 0.498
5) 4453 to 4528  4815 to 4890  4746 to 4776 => -0.6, 0.505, 0.486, 0.491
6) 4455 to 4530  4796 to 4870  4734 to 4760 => 1.6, 0.503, 0.498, 0.499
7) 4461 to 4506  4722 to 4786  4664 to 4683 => 0.3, 0.506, 0.489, 0.494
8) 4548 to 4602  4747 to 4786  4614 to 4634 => -1.3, 0.515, 0.502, 0.512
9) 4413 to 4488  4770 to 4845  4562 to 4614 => -2.7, 0.511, 0.492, 0.504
